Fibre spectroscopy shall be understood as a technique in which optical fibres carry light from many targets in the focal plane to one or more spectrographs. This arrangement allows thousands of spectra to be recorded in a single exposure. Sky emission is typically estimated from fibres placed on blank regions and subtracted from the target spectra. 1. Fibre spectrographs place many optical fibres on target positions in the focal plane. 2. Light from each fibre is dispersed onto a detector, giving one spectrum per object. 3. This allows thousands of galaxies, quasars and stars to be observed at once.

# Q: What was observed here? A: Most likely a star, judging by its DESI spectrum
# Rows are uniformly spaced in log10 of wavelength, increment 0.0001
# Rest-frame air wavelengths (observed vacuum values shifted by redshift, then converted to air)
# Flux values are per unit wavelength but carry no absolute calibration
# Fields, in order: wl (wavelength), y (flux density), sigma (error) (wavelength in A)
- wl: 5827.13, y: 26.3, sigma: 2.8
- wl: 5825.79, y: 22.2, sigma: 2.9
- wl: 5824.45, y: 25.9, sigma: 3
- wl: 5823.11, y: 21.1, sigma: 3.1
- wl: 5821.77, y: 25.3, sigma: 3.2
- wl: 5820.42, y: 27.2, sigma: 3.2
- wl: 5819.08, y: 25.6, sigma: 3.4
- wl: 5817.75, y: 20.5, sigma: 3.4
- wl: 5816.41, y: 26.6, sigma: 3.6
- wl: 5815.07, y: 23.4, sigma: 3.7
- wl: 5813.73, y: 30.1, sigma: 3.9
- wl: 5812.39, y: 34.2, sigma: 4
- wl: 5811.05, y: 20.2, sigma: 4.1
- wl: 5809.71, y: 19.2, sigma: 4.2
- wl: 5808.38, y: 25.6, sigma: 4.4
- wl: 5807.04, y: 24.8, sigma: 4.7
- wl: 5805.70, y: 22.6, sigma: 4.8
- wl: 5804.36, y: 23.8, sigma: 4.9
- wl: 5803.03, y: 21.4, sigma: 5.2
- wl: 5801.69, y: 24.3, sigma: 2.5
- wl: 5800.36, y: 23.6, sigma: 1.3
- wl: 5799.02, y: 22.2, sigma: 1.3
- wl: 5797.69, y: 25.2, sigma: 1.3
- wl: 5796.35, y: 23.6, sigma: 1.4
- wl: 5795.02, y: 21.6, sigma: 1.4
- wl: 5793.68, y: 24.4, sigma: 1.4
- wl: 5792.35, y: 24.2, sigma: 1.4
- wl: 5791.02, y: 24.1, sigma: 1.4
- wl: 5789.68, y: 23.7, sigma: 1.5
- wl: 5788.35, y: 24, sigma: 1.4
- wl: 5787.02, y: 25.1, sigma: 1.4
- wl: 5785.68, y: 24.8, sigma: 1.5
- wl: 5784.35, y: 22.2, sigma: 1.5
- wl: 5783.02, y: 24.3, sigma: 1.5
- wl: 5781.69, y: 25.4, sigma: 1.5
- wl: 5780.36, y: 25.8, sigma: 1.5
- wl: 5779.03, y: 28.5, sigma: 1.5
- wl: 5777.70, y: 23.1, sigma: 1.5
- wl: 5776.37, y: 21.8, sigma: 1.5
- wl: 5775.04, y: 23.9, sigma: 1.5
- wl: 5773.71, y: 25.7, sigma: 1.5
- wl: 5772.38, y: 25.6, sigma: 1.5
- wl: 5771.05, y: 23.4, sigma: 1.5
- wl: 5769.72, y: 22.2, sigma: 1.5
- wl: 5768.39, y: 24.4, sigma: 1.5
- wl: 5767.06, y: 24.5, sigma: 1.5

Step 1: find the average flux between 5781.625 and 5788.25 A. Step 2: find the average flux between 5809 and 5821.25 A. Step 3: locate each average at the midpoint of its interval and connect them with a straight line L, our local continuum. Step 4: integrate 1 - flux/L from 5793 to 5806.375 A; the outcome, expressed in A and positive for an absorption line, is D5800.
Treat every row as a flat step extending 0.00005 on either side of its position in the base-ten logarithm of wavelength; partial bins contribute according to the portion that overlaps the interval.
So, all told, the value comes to 0.78 A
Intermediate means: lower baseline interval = 24.2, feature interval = 23.3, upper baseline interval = 25.2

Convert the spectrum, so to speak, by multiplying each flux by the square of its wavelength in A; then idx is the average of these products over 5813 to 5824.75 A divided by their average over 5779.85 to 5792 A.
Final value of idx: 1.04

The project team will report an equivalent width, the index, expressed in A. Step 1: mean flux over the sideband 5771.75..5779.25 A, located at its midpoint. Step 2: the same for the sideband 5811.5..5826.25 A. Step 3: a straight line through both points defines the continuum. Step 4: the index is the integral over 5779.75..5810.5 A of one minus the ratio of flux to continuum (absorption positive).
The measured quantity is 1.6 A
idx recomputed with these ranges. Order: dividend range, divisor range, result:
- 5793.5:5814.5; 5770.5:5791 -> 1.00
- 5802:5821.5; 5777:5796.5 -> 1.02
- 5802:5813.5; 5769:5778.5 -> 1.03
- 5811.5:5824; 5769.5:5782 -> 1.07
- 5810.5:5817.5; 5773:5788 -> 1.09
